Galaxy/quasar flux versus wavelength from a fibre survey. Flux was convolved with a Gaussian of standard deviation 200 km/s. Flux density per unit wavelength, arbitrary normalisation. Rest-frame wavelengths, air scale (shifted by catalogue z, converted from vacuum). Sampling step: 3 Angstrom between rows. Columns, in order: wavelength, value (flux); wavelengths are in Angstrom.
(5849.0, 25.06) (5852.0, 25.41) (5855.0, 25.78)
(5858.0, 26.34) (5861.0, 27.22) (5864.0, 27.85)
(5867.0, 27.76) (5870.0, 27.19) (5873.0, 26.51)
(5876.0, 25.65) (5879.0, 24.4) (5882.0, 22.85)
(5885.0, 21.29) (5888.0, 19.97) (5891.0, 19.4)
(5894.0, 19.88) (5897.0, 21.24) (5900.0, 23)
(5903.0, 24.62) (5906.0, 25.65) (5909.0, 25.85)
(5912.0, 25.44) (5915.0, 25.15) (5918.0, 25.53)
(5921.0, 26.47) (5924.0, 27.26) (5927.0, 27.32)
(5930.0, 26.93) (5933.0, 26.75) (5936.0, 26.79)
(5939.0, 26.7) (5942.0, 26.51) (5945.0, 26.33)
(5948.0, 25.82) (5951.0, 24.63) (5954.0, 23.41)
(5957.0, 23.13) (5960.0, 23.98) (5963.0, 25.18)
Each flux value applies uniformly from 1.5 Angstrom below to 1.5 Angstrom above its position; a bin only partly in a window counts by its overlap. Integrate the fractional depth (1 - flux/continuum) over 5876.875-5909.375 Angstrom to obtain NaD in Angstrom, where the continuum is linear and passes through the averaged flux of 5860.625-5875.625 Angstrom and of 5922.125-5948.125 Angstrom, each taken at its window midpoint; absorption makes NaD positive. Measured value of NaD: 5.4 Angstrom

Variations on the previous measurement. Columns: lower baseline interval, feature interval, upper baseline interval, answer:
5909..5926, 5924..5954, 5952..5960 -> -2.1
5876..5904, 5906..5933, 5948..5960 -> -3.9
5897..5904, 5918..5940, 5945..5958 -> -2.6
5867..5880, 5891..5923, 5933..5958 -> 2.2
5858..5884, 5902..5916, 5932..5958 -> 0.2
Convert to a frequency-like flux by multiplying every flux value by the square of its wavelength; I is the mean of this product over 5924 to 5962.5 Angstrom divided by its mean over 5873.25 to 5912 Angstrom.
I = 1.14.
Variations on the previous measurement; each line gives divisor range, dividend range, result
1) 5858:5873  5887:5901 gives 0.76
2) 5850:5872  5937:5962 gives 0.97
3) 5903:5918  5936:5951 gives 1.04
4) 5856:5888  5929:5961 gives 1.03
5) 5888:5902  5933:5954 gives 1.26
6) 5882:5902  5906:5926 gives 1.24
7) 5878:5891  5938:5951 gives 1.23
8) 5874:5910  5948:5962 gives 1.08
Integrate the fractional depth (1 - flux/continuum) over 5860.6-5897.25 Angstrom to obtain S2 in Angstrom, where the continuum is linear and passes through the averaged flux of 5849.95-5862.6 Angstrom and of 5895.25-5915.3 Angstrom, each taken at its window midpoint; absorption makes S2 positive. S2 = 2.0 Angstrom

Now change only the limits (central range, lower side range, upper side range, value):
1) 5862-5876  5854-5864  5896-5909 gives -0.6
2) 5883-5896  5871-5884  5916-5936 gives 2.6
